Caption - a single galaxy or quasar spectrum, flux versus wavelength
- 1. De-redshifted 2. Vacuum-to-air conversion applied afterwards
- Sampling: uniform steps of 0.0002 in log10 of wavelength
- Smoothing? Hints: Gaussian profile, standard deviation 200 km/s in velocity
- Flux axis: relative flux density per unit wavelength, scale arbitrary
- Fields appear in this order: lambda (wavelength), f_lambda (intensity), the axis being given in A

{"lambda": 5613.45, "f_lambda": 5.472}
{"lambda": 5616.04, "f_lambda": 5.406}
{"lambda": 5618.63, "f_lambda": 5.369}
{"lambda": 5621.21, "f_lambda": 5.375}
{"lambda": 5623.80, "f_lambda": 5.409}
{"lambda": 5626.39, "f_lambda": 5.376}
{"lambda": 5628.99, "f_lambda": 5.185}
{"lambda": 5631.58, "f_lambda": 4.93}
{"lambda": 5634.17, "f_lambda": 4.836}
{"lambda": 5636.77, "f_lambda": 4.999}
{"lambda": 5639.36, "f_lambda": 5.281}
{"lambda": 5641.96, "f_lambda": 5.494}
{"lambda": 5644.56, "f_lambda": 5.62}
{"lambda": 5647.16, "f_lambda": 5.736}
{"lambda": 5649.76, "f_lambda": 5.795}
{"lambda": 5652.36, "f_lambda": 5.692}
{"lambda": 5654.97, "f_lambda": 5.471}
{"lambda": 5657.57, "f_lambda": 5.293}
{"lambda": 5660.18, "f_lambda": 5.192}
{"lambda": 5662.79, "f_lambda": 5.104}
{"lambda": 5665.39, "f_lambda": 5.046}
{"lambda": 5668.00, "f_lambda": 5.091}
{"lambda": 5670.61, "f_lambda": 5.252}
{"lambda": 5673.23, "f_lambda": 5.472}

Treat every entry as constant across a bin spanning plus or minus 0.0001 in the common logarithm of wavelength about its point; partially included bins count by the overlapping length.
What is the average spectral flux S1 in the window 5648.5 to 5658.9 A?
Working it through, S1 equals 5.56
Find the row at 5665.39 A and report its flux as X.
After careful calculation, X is 5.046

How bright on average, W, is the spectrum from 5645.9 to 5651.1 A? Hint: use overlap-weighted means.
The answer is 5.77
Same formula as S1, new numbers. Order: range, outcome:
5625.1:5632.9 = 5.16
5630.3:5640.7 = 5.02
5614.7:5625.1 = 5.39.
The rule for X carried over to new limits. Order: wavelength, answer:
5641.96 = 5.494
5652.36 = 5.692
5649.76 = 5.795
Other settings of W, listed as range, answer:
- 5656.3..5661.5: 5.23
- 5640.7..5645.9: 5.56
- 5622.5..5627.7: 5.38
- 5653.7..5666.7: 5.22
